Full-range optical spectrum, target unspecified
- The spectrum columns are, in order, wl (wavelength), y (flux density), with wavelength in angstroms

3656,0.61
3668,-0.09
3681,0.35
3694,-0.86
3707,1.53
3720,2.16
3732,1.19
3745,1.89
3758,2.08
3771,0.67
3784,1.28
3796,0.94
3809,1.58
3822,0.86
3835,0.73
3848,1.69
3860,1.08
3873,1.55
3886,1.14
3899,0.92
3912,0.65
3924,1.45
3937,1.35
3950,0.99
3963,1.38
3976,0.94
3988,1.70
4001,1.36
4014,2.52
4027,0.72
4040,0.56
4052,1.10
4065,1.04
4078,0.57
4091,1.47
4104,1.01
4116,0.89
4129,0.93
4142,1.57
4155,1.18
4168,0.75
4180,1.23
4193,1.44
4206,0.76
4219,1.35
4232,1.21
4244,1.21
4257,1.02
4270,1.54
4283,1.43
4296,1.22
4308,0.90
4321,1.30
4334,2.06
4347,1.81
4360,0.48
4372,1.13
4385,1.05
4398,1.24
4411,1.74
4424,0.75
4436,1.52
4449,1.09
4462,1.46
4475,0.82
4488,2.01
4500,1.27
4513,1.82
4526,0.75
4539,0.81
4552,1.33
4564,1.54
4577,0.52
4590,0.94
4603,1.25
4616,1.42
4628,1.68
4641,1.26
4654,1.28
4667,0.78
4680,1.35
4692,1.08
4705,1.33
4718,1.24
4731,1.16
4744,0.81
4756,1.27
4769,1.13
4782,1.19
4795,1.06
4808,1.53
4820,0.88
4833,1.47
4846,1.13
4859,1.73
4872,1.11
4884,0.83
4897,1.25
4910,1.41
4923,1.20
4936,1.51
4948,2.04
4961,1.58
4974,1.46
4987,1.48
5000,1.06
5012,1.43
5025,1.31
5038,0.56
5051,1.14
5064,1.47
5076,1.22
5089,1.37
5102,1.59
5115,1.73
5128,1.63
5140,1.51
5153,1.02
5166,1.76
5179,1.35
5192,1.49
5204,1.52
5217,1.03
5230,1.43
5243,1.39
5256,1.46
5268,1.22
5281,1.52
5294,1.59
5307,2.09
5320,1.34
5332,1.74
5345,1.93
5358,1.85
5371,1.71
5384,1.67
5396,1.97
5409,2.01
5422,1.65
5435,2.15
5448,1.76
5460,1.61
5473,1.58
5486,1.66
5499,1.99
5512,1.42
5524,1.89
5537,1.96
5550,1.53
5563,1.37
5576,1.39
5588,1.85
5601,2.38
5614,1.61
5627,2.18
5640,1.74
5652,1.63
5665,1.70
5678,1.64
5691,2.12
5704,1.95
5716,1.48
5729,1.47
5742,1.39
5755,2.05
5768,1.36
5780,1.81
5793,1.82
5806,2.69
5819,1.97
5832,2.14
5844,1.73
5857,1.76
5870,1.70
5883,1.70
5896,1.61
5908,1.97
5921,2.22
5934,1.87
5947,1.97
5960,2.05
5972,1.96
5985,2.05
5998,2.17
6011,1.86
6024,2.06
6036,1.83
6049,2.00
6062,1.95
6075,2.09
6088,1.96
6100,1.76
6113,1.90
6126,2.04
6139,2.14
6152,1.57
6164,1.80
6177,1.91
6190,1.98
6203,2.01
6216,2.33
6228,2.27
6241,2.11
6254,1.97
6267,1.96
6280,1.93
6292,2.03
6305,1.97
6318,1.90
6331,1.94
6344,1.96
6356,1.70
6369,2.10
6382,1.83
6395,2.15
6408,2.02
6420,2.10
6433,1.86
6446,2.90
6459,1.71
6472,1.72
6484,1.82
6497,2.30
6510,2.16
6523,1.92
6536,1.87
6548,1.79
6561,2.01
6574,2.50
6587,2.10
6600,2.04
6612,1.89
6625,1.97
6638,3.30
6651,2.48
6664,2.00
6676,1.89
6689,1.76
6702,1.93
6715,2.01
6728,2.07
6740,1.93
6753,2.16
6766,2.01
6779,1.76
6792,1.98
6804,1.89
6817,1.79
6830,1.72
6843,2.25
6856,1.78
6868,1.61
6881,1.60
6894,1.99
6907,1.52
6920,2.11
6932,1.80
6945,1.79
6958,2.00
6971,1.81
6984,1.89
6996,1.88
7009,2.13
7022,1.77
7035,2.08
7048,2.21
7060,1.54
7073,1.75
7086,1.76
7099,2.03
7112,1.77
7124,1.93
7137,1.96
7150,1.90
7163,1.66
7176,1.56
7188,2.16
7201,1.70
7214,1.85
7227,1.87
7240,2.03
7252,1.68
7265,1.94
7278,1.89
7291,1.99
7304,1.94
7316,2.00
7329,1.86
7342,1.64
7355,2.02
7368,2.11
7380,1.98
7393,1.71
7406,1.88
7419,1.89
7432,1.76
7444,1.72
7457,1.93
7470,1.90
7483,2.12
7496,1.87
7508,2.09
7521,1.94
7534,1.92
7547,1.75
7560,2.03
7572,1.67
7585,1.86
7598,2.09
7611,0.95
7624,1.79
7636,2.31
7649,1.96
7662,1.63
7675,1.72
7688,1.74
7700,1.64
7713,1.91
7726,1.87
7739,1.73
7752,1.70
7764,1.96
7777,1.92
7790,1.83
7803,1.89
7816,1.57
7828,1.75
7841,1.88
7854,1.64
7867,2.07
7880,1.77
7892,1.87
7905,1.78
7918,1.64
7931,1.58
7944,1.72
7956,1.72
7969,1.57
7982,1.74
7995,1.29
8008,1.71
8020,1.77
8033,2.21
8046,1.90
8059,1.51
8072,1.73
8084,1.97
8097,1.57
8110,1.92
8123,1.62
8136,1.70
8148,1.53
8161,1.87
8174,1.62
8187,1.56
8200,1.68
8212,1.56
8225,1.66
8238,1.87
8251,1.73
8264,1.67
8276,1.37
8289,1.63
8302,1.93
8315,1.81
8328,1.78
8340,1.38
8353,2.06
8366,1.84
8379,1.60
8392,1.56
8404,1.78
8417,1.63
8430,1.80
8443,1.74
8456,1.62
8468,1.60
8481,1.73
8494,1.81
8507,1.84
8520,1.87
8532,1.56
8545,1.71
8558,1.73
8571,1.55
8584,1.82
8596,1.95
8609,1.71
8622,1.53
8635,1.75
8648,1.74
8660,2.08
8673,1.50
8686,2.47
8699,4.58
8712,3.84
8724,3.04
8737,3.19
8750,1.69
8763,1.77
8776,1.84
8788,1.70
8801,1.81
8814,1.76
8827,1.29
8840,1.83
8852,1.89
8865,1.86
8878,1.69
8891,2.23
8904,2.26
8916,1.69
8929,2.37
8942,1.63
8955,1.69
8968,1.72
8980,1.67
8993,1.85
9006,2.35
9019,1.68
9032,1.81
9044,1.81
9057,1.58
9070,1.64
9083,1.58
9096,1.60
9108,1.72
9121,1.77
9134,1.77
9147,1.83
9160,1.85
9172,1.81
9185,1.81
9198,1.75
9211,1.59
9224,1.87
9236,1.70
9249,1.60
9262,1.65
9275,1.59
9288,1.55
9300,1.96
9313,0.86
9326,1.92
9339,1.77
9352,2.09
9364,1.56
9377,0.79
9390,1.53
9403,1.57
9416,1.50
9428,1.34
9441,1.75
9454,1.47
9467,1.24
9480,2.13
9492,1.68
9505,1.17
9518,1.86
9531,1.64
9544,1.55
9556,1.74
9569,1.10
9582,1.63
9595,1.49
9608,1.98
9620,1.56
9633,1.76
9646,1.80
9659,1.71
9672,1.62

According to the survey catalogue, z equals 0.326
